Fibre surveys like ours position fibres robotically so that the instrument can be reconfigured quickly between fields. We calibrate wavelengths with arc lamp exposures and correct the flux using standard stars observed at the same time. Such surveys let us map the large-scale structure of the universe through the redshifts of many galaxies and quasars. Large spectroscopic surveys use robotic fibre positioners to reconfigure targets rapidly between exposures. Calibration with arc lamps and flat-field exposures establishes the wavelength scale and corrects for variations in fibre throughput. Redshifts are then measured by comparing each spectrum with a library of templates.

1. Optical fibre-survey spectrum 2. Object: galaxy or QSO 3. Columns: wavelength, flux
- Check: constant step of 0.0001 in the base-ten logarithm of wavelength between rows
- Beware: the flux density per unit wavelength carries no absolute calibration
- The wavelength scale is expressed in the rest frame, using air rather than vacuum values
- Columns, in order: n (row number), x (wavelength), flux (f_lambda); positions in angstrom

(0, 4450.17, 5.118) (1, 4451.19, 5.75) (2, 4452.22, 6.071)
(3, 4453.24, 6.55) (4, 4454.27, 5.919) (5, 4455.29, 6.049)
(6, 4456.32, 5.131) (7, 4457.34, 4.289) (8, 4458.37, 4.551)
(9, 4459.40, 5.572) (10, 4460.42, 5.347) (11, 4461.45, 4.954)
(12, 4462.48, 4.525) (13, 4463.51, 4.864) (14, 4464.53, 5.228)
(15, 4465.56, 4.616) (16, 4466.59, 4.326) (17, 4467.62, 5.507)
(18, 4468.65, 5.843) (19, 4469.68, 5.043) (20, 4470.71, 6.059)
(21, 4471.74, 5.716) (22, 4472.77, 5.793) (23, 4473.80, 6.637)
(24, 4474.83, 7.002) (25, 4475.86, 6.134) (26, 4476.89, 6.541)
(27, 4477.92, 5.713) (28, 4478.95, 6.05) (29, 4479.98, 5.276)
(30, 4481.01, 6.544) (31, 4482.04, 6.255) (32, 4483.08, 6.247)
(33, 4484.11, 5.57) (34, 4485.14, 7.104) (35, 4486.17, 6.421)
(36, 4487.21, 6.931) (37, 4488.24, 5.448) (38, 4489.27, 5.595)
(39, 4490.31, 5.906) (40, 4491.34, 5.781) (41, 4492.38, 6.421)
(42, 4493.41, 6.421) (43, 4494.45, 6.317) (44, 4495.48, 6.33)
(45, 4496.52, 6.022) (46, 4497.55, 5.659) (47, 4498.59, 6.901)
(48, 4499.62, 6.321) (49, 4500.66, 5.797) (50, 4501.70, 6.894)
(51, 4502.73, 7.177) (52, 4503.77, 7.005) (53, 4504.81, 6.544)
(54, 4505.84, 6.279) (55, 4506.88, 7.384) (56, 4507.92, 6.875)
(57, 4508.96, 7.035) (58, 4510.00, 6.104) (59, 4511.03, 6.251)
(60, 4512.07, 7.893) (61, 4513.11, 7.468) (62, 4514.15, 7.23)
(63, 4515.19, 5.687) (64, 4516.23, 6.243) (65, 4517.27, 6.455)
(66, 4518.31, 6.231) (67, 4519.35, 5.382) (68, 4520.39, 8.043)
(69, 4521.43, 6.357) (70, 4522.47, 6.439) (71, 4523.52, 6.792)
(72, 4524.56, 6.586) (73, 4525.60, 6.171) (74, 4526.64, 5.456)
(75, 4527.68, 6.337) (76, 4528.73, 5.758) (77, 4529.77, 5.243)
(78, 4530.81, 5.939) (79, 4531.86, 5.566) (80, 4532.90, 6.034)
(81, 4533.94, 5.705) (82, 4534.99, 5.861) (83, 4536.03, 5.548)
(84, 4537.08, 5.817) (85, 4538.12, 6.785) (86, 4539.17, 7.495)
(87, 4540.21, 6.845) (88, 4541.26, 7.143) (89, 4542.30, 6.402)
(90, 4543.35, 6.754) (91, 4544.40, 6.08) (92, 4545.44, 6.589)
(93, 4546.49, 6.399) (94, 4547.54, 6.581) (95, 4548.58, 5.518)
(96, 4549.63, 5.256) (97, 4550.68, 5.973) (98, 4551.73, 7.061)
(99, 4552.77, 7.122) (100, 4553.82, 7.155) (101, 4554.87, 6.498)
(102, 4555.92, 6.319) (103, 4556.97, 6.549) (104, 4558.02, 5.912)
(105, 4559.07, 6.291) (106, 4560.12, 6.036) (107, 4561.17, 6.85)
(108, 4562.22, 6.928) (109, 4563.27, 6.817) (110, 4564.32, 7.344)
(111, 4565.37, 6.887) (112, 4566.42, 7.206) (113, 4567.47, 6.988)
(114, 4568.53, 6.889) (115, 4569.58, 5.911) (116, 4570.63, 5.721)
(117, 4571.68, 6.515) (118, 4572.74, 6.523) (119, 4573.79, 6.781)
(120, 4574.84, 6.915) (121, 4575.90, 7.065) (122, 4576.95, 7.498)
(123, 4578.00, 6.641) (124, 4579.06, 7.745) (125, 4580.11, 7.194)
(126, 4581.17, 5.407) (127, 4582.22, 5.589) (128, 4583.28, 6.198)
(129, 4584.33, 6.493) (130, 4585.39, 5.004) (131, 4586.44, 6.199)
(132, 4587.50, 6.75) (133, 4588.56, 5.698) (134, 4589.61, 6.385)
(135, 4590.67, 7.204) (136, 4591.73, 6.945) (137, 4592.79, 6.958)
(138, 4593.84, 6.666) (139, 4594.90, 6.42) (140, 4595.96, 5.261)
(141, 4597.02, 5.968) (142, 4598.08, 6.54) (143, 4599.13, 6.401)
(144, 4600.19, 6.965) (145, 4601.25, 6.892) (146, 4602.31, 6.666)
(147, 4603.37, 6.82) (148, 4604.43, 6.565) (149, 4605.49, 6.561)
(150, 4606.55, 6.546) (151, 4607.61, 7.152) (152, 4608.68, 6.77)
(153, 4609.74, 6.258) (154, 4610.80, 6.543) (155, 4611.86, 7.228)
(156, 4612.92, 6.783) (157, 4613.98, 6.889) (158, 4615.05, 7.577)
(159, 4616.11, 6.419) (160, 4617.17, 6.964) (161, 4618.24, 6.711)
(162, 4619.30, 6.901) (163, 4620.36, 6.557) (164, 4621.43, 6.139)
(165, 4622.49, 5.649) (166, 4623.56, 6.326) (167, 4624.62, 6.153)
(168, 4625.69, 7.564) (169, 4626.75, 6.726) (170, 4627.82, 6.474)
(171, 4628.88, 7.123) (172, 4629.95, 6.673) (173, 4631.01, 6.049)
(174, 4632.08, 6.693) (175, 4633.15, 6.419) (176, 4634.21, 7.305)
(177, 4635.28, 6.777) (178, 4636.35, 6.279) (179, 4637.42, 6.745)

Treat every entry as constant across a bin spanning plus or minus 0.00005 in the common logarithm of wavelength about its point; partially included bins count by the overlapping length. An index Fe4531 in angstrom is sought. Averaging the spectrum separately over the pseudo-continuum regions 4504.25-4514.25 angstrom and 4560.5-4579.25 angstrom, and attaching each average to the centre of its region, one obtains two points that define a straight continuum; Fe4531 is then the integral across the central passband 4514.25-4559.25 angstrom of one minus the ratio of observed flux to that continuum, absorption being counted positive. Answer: 3.7 angstrom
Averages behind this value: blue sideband 6.89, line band 6.3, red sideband 6.82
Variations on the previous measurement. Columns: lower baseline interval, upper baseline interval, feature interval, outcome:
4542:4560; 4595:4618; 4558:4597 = -0.2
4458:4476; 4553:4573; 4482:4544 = -4.1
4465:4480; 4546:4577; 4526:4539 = 0.9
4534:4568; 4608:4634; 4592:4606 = 0.2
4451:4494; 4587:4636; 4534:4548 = -0.6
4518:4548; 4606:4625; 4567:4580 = -0.6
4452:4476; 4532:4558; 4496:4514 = -2.3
